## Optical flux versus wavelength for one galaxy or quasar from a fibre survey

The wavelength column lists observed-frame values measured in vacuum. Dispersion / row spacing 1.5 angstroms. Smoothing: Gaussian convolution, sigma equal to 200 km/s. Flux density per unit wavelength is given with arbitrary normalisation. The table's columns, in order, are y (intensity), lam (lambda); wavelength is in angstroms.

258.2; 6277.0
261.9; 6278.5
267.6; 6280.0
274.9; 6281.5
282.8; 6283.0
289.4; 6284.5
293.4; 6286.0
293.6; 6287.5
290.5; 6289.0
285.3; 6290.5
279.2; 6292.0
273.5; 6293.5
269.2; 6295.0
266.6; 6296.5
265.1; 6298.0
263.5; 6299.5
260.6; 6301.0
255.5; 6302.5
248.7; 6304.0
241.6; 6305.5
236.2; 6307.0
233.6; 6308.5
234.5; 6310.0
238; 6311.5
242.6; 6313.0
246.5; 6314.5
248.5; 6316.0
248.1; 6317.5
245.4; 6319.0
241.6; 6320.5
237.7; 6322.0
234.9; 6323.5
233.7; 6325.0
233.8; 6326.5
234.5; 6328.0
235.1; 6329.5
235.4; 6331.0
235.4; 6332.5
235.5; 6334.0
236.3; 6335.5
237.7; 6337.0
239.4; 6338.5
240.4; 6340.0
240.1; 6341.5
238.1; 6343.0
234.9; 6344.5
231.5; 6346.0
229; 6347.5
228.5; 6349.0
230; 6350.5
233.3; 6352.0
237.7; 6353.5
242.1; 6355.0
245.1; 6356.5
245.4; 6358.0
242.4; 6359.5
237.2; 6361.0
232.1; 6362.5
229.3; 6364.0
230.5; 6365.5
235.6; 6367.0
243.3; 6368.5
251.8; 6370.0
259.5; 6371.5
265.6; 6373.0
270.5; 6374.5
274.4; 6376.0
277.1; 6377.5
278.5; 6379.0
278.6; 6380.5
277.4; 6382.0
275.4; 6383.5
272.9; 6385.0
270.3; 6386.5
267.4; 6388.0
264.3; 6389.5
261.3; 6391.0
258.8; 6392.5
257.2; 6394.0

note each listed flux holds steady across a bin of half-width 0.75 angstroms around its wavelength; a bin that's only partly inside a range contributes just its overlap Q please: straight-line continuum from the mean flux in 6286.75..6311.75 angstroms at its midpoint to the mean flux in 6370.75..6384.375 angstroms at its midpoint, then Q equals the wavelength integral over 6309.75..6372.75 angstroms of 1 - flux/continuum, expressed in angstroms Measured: 6.8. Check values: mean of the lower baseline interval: 261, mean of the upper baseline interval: 273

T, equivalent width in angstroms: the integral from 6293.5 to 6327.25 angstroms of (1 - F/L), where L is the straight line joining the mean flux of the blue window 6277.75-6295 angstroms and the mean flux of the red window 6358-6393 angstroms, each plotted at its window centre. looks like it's 3.4 angstroms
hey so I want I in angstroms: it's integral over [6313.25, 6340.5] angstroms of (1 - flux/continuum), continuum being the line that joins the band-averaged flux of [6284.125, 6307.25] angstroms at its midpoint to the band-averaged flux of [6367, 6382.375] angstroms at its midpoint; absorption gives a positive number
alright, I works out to 3.0 angstroms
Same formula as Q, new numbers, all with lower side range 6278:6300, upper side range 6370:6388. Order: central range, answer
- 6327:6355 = 4.0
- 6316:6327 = 1.4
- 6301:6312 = 1.3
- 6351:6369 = 2.3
